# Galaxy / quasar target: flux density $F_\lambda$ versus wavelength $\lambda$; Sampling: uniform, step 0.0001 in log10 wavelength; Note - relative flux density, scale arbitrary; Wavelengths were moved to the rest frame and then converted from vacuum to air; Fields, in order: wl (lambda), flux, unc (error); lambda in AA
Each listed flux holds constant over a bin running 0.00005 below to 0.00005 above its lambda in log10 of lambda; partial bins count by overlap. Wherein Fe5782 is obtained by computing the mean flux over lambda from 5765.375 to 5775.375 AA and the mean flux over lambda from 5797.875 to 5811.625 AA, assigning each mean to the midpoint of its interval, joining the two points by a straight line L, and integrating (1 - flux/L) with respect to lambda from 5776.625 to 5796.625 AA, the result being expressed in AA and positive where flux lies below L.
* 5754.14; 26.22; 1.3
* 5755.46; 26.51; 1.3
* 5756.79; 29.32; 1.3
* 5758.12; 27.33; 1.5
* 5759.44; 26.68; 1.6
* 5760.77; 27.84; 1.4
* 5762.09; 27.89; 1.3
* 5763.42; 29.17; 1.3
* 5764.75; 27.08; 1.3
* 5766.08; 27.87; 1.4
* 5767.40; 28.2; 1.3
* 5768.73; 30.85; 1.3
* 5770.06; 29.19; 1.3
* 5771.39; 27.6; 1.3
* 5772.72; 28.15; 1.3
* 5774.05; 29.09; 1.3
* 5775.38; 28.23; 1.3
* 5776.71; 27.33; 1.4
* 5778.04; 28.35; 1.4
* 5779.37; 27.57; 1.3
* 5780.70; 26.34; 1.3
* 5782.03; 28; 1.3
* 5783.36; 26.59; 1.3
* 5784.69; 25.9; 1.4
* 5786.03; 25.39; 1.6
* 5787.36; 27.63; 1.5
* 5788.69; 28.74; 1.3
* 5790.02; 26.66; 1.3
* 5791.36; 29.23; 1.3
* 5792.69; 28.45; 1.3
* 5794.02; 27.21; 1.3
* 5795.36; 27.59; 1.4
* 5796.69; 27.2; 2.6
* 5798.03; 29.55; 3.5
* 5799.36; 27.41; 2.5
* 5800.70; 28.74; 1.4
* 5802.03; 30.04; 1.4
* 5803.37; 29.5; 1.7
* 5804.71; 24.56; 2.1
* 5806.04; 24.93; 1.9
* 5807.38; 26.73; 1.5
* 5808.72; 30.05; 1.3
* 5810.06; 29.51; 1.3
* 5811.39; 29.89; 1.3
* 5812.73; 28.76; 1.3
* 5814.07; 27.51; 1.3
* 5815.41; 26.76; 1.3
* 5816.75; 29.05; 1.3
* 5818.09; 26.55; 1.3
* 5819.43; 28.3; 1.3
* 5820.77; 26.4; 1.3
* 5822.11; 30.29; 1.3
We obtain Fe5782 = 0.73 AA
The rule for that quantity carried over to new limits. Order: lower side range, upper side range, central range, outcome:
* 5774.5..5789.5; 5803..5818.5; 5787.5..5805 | -0.37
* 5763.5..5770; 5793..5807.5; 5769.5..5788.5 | 0.48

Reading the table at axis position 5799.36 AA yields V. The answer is 27.41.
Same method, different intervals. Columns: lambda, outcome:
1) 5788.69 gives 28.74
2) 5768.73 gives 30.85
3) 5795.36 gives 27.59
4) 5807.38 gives 26.73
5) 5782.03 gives 28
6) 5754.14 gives 26.22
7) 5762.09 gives 27.89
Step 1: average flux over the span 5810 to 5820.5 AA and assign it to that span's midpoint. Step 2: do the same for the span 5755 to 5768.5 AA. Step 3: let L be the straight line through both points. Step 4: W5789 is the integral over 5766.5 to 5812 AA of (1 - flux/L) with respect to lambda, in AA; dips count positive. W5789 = 0.1 AA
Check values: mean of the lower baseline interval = 27.9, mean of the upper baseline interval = 28.2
